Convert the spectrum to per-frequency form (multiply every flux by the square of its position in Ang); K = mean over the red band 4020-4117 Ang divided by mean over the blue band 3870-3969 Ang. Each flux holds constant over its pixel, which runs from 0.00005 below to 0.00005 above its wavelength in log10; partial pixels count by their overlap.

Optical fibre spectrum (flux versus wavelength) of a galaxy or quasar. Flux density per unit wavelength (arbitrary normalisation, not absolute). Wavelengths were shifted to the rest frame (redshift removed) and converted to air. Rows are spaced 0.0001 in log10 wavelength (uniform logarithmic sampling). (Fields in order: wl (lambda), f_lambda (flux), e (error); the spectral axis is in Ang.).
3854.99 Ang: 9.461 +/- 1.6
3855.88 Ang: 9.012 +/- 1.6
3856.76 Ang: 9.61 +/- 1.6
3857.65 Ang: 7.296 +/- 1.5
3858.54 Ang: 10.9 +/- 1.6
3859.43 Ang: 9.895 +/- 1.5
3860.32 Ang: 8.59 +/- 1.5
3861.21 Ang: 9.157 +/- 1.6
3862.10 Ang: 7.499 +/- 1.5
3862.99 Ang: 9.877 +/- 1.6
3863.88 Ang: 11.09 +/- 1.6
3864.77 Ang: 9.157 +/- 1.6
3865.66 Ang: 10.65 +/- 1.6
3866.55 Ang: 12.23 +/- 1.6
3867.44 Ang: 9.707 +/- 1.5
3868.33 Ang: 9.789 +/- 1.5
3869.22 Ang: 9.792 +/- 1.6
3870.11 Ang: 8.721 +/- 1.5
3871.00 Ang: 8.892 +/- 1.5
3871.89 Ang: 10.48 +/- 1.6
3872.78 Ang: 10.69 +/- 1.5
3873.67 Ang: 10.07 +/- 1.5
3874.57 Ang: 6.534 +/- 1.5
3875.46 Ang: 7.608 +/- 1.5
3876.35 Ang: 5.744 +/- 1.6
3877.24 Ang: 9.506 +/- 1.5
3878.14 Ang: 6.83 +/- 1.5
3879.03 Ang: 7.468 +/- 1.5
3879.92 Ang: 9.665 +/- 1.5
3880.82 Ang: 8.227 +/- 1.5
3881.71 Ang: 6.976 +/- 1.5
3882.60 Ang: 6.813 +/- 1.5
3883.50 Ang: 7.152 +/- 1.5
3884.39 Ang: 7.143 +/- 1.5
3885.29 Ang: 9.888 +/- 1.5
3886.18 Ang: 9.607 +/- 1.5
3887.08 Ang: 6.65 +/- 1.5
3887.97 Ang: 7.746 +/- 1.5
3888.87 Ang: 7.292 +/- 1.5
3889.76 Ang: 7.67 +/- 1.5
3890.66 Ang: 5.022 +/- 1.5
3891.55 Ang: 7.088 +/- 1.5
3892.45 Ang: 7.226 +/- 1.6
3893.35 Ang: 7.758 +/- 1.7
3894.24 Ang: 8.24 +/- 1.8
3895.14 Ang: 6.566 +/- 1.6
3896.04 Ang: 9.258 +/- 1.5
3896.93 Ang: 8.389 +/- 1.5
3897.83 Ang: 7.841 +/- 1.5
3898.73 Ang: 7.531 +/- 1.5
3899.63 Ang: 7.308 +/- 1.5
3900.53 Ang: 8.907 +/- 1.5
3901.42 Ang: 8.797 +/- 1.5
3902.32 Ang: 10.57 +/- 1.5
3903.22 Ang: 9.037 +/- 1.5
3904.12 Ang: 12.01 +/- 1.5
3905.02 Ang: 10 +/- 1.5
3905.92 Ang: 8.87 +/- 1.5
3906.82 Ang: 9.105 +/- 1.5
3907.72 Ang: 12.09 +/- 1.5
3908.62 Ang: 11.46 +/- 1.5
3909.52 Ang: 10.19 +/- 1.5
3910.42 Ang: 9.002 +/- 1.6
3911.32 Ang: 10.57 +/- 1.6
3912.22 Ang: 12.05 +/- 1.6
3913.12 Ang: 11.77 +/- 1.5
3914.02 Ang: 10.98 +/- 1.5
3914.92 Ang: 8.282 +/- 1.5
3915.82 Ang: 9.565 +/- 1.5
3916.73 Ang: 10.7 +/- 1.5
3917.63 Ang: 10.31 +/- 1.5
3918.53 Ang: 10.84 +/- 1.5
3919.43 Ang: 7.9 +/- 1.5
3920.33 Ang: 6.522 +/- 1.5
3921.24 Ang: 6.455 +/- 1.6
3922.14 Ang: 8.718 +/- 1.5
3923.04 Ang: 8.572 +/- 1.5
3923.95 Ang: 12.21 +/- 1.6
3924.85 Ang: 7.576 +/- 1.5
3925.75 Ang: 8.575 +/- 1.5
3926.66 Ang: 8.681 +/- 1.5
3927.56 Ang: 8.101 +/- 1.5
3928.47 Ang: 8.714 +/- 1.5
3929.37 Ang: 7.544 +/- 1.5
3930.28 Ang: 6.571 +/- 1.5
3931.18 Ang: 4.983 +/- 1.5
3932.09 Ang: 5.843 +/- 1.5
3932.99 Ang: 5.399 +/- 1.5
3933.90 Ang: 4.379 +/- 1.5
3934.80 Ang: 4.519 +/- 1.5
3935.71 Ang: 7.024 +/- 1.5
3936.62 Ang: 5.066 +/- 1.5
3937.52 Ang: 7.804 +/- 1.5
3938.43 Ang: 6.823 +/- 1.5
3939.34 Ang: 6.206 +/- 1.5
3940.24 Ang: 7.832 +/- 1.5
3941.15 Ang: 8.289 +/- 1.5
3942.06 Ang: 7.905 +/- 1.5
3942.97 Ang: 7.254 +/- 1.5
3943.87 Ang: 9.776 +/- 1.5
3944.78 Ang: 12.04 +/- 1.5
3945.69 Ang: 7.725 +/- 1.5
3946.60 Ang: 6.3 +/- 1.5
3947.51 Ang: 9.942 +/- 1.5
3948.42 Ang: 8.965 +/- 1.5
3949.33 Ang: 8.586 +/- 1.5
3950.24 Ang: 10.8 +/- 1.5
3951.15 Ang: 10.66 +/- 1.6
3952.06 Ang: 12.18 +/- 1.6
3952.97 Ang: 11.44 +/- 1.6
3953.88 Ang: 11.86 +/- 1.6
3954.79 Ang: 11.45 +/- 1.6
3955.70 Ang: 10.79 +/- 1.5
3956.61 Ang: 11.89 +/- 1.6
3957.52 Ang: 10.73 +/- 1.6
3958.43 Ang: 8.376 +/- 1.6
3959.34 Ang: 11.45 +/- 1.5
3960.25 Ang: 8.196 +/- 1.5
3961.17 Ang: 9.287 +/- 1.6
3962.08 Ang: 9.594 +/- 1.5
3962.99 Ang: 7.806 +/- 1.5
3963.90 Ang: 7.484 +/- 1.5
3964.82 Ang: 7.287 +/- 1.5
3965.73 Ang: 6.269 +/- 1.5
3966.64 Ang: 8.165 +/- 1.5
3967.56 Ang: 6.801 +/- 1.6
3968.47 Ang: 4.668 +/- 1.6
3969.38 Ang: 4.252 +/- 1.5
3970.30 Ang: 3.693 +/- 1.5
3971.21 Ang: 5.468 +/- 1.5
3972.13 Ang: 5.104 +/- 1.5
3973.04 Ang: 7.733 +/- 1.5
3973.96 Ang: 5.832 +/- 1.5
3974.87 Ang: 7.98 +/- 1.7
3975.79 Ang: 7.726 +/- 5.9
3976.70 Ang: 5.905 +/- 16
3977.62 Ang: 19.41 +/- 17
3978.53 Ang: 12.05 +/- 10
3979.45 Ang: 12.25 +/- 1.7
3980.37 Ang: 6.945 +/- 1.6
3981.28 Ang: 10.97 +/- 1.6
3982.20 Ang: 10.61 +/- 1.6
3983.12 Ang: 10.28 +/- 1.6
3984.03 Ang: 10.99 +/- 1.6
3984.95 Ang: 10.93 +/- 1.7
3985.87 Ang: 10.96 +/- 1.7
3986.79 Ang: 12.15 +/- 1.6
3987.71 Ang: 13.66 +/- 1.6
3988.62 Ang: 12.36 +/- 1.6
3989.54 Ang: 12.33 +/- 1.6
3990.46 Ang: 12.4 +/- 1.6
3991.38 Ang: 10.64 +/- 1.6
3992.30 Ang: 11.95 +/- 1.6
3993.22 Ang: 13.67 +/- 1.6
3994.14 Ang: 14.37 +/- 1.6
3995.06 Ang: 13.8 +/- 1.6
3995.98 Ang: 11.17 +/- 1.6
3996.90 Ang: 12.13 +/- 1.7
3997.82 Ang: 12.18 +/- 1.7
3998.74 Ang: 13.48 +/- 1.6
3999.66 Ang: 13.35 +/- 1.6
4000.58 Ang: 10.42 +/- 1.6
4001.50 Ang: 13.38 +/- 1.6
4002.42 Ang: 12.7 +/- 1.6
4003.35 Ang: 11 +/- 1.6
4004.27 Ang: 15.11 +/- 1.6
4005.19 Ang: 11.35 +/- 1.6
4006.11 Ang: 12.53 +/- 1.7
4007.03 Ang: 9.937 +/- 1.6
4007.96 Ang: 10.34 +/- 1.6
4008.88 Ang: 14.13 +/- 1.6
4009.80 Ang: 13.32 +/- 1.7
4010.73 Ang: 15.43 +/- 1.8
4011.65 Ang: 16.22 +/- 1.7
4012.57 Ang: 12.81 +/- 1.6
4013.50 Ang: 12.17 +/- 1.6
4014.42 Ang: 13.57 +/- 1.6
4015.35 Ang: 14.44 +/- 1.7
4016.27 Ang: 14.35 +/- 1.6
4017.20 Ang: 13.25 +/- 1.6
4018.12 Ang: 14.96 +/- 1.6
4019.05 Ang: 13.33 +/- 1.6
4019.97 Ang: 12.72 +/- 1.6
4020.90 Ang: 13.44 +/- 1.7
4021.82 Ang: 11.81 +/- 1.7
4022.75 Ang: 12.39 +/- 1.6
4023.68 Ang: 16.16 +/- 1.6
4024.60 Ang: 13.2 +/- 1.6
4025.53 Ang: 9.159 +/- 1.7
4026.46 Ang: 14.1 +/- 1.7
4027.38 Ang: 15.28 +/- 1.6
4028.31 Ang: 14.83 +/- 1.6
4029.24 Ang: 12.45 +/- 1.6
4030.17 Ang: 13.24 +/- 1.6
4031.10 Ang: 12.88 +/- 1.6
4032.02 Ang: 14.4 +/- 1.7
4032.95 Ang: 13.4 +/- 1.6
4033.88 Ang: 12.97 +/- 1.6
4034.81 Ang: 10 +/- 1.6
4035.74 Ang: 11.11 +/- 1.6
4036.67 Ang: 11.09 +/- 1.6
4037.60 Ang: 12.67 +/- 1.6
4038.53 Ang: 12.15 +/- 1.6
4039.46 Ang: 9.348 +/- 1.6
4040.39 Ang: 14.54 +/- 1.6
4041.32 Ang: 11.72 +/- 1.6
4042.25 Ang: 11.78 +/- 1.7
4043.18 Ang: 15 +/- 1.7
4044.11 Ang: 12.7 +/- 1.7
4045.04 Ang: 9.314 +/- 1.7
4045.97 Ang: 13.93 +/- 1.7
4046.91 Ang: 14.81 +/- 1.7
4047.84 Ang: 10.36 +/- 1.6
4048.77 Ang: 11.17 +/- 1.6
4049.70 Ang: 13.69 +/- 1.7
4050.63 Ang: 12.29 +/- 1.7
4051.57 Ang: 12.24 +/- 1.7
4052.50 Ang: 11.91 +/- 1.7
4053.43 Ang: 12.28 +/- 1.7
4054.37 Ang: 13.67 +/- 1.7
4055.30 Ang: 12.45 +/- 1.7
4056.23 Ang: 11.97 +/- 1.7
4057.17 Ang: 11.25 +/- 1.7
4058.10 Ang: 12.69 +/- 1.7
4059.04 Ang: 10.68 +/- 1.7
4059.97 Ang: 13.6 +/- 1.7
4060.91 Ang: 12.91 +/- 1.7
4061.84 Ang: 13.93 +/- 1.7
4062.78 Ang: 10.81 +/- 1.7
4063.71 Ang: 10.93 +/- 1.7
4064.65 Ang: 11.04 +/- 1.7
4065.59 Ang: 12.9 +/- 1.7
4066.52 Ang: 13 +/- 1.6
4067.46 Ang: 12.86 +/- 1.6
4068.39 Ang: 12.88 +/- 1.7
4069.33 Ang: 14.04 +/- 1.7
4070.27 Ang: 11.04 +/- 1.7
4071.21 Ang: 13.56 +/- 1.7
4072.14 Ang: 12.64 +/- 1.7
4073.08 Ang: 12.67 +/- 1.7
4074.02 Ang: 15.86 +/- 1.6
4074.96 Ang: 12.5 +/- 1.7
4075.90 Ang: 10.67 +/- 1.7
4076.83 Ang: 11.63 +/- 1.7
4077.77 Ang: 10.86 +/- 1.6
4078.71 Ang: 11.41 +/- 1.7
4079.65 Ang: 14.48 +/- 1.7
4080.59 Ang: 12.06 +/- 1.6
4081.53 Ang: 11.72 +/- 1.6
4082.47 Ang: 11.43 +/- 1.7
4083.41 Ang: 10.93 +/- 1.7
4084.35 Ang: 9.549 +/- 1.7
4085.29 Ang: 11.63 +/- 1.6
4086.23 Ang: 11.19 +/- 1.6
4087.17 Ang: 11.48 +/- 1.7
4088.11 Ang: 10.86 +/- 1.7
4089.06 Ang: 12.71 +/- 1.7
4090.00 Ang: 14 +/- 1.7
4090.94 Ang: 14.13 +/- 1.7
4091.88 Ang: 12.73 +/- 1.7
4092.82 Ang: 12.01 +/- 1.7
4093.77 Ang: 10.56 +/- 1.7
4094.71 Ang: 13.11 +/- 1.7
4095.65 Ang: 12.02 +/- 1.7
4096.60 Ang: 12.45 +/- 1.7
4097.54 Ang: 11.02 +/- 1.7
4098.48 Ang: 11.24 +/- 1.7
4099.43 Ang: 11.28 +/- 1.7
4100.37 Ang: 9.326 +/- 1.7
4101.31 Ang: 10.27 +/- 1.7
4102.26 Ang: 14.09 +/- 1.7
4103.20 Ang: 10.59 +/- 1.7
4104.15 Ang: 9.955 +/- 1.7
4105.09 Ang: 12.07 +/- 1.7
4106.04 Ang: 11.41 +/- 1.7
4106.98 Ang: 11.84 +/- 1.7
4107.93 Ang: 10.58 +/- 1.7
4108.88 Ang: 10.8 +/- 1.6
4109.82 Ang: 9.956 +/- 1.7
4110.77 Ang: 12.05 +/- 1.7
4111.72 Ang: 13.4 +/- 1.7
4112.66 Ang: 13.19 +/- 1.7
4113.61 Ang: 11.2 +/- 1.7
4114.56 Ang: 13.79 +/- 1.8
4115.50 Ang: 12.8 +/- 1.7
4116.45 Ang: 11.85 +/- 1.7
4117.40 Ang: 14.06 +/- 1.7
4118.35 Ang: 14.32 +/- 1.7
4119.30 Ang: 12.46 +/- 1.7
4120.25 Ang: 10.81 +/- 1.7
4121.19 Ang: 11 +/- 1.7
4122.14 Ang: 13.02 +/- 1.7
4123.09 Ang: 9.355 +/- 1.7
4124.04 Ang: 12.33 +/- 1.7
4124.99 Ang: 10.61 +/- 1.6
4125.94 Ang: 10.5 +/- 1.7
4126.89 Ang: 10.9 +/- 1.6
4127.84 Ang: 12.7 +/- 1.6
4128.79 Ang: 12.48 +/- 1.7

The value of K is 1.5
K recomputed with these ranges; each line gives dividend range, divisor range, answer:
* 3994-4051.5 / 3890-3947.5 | 1.61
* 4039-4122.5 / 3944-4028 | 1.15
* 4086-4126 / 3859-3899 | 1.57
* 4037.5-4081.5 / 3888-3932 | 1.52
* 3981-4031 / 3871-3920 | 1.53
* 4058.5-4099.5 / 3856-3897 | 1.58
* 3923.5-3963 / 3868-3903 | 1.09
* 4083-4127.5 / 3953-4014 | 1.17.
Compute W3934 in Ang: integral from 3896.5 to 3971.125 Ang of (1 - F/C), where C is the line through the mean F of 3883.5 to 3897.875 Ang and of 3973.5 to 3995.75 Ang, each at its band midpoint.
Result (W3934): 4.6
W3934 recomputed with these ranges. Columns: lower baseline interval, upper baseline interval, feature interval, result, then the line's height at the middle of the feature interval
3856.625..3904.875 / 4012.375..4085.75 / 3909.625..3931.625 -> 1.2 Ang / 9.53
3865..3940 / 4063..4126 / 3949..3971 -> 1.4 Ang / 9.5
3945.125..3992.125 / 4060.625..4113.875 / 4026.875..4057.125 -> -4.2 Ang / 11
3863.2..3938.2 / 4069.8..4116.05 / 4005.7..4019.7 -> -3.9 Ang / 10.5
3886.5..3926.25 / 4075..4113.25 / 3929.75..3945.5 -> 4.1 Ang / 9.4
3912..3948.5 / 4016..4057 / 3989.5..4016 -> -3.6 Ang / 11.3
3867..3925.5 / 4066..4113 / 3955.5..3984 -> 4.1 Ang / 10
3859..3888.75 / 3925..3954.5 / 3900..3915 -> -3.3 Ang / 8.41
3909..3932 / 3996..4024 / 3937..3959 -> 1.8 Ang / 10.2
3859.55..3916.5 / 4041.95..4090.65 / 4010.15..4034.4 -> -4.5 Ang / 11.4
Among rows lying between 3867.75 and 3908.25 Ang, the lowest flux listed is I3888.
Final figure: 5.022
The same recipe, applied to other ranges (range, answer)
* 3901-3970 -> 4.252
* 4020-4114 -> 9.159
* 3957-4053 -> 3.693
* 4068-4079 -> 10.67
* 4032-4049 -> 9.314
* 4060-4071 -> 10.81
